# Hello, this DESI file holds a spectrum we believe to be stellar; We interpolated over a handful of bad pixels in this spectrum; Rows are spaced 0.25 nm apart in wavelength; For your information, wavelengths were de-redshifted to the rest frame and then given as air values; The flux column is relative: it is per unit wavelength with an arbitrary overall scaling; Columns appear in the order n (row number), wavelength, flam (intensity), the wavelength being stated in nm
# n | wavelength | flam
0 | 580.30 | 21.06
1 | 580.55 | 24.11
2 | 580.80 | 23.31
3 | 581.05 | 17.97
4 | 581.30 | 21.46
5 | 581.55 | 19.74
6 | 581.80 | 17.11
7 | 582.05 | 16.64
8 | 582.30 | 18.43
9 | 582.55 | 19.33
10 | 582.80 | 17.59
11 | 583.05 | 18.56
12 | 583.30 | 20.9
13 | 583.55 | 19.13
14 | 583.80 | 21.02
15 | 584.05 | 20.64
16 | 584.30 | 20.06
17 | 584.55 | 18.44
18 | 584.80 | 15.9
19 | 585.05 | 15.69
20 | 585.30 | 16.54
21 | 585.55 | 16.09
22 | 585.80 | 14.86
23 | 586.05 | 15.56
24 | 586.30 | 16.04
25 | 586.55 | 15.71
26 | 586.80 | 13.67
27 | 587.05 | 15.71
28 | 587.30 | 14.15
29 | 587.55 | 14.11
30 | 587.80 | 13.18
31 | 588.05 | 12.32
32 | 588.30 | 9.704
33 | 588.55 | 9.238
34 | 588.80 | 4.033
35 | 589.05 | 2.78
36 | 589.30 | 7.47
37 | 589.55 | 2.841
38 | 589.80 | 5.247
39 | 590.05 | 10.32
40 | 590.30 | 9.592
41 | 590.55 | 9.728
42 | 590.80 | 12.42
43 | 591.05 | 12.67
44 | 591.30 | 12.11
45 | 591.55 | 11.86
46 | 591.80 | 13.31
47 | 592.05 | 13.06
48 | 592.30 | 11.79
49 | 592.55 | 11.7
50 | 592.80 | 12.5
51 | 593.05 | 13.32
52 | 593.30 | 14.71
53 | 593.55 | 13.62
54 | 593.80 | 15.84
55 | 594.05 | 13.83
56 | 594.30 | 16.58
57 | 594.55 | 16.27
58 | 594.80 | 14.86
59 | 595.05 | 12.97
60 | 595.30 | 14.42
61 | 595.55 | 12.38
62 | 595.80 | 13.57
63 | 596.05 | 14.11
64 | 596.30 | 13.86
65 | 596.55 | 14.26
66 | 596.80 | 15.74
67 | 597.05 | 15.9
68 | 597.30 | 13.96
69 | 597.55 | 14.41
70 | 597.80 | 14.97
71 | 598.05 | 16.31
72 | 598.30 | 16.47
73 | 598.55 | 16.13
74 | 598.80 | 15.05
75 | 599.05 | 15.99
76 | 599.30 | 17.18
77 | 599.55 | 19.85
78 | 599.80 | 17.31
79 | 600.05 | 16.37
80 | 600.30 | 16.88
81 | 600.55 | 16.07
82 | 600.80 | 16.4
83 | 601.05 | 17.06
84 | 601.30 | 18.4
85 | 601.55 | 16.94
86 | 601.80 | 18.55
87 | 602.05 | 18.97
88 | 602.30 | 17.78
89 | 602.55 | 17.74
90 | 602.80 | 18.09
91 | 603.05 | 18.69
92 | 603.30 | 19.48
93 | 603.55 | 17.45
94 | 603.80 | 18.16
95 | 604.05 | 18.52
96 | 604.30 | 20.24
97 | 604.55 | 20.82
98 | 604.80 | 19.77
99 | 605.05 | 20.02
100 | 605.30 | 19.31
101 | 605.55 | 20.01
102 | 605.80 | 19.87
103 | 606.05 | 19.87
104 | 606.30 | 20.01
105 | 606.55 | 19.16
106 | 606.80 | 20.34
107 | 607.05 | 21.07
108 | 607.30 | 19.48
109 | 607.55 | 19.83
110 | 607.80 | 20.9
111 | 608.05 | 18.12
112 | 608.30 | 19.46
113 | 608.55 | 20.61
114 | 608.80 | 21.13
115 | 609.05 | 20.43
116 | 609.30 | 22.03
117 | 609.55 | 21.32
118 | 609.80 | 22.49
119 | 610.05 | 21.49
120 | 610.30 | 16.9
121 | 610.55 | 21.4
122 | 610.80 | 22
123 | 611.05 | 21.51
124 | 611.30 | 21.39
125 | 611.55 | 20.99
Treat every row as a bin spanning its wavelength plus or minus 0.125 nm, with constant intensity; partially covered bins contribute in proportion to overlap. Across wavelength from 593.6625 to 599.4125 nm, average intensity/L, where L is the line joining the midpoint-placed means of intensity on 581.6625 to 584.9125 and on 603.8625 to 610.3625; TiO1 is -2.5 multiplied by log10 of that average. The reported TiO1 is 0.287 mag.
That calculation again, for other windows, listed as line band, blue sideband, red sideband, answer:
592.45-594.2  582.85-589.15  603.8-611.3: 0.222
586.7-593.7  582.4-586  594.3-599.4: 0.448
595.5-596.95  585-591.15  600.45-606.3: 0.091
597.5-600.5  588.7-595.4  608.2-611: -0.085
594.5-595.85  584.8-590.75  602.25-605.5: 0.075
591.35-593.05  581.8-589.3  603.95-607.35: 0.328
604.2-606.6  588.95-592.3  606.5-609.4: -0.072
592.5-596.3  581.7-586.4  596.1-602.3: 0.194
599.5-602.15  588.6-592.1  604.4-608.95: -0.091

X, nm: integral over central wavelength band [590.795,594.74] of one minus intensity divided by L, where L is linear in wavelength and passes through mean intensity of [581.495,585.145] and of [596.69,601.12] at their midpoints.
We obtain 0.83 nm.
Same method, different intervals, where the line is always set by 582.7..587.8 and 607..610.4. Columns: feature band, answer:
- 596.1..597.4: 0.27 nm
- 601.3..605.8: 0.17 nm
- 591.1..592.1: 0.30 nm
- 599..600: 0.07 nm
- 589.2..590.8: 0.88 nm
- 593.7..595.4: 0.31 nm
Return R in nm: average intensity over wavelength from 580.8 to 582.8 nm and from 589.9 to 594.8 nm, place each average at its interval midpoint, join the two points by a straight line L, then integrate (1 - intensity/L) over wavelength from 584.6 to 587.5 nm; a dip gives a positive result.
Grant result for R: 0.18 nm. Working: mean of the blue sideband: 18.9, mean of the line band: 15.5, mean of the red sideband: 12.9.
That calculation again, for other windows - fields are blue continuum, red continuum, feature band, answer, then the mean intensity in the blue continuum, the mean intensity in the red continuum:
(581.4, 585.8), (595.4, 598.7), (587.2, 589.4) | 0.96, 18.3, 14.8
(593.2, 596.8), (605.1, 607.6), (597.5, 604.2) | -0.01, 14.4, 19.9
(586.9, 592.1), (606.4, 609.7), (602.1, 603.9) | -0.07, 10.3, 20.3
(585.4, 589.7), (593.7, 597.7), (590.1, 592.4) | 0.21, 11.6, 14.6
